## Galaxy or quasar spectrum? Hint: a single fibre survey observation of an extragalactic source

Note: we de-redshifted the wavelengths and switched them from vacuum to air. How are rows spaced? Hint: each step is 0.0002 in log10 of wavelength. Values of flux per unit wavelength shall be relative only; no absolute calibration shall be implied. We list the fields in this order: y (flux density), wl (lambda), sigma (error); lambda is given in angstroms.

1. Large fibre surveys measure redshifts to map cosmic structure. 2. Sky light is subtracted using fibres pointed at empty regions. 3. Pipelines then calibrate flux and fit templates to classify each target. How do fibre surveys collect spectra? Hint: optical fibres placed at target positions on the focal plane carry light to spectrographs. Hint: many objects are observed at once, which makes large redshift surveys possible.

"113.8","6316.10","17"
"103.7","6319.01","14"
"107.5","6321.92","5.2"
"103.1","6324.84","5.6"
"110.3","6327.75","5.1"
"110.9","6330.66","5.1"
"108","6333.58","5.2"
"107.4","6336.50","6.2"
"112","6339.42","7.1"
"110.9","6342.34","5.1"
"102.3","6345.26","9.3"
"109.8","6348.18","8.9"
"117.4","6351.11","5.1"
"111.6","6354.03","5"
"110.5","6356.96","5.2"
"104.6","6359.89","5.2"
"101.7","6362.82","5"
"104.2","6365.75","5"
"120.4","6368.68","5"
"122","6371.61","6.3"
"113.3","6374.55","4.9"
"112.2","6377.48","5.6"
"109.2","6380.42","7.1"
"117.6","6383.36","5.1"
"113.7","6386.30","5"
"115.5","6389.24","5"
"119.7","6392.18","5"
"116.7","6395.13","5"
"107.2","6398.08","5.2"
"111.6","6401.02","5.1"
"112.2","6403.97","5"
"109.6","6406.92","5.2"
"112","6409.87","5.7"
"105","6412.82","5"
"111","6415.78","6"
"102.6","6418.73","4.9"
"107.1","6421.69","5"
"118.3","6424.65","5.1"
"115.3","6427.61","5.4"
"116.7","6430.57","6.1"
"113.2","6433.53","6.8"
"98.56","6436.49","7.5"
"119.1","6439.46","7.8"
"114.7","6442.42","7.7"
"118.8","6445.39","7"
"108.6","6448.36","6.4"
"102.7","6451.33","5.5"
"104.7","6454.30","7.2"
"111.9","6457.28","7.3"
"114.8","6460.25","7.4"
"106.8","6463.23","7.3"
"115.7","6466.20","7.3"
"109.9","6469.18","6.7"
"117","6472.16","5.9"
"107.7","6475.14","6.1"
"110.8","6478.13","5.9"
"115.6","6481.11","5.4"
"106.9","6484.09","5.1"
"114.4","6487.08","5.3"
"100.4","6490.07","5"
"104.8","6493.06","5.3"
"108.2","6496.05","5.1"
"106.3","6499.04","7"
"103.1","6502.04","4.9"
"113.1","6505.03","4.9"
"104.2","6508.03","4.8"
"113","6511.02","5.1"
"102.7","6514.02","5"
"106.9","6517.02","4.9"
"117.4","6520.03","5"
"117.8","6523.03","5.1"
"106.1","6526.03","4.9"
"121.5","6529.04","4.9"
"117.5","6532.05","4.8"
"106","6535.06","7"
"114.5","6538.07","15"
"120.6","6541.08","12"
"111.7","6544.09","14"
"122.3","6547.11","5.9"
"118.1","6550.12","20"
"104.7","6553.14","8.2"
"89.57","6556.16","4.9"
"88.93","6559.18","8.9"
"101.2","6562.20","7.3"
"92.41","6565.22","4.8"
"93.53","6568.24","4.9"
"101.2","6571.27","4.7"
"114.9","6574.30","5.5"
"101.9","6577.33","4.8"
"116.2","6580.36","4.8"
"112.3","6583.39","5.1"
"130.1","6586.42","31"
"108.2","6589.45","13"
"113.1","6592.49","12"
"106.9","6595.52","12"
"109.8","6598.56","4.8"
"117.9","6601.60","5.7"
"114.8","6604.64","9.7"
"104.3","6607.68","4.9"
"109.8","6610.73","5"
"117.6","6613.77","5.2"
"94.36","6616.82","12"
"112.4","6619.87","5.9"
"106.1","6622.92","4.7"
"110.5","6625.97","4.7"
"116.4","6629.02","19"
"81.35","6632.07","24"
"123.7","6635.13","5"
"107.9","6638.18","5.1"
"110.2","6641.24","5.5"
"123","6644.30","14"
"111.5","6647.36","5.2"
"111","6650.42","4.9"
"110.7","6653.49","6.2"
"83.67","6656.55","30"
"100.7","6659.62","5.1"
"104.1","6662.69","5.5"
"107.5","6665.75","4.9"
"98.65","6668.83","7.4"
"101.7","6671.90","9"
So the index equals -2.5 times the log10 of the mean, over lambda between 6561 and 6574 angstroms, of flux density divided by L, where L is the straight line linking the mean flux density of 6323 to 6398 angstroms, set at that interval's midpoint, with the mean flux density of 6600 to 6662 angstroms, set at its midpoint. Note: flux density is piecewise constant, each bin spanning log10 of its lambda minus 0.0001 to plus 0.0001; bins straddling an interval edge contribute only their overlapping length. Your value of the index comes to 0.109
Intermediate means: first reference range 111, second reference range 108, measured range 98.6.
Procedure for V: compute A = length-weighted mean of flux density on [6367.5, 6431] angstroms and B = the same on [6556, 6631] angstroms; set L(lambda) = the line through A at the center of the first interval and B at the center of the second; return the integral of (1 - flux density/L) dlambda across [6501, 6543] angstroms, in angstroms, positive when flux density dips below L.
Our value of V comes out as -0.87 angstroms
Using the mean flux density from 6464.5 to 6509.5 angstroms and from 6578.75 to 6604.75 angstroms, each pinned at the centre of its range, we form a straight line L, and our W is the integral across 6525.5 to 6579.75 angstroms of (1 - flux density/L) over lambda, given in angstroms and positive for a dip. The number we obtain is 2.5 angstroms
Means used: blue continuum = 109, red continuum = 114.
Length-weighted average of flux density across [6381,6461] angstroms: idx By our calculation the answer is 112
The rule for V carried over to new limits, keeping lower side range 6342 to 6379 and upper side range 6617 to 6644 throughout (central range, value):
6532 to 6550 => -1.02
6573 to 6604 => -1.22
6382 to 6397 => -0.78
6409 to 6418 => 0.15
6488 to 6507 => 0.60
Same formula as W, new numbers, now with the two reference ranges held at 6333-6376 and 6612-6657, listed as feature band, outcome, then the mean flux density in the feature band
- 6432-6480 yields -0.5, 111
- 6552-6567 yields 1.9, 95.1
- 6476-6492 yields 0.0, 109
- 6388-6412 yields -0.6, 113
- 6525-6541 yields -0.7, 114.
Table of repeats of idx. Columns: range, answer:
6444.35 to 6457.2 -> 109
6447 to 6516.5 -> 109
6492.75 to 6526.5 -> 109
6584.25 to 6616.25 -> 113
